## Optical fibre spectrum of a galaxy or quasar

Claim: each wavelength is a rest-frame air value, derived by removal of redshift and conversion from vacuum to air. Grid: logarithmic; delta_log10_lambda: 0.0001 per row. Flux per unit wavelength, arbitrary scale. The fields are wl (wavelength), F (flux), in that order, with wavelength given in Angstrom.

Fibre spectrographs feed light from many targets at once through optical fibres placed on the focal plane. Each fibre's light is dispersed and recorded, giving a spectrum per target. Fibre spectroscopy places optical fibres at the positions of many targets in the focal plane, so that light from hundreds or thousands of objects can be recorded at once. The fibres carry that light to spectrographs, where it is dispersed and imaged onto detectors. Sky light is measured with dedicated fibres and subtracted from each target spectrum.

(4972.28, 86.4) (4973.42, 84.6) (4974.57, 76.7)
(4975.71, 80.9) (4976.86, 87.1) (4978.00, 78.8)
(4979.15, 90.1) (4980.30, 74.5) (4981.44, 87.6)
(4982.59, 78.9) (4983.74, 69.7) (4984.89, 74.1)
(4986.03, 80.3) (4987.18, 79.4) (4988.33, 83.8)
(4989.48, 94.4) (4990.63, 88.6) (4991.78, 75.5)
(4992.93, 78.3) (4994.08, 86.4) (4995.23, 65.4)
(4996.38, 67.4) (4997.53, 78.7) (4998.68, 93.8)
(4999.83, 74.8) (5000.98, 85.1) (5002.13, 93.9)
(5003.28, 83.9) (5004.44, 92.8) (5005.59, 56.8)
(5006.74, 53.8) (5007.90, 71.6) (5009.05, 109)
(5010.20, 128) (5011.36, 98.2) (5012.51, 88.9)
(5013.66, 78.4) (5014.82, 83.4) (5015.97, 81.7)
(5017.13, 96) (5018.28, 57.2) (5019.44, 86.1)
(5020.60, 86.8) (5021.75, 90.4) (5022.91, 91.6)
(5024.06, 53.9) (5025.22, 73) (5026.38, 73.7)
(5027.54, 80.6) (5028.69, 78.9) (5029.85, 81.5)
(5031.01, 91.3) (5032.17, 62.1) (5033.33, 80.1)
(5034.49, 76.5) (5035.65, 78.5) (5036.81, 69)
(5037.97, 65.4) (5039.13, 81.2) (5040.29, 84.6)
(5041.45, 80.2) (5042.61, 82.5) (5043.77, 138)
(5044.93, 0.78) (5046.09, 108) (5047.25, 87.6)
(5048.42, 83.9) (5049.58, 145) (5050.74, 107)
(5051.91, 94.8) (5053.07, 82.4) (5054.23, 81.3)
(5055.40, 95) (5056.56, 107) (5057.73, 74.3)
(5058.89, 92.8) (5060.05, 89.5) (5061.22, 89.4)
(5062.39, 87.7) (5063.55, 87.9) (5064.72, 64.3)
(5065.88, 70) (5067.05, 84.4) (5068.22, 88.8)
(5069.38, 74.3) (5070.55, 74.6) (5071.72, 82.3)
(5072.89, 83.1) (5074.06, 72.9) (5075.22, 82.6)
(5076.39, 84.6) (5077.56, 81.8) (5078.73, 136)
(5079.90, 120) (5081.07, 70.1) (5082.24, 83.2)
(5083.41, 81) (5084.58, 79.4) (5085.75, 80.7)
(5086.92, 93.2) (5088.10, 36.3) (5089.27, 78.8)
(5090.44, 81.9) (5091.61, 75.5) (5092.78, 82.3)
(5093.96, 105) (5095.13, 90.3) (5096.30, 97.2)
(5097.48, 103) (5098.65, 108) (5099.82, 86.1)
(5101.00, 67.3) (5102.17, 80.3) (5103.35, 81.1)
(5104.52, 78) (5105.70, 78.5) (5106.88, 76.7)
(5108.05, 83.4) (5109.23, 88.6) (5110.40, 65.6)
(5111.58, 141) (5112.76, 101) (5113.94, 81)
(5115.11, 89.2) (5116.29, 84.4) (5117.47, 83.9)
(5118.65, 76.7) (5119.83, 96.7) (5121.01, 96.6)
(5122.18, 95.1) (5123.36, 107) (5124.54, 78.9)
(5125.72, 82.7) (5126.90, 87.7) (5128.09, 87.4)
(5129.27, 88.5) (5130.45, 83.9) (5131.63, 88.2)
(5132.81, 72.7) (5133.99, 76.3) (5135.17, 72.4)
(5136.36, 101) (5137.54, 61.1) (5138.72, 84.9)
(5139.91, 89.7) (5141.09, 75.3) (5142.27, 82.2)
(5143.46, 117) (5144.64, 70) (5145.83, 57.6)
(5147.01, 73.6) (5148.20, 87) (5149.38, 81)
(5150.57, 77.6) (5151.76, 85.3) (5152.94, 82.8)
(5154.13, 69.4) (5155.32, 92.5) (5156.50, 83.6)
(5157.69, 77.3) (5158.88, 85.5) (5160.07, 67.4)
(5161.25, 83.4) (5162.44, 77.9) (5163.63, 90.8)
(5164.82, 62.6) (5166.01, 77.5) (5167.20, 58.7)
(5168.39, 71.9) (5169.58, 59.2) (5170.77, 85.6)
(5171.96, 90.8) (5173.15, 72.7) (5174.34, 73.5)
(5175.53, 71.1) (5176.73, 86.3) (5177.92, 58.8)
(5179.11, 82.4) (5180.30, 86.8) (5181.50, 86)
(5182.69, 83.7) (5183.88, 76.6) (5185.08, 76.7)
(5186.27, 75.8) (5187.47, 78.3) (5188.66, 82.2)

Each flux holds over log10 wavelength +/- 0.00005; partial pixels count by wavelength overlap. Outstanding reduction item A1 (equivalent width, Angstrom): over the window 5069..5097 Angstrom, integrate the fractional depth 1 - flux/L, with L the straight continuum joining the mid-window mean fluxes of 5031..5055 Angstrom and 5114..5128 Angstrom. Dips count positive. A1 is 0.68 Angstrom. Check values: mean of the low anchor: 84.7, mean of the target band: 84.6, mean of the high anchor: 88.6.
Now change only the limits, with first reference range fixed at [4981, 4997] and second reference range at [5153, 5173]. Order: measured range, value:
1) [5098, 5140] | -4.6 Angstrom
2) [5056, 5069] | -1.1 Angstrom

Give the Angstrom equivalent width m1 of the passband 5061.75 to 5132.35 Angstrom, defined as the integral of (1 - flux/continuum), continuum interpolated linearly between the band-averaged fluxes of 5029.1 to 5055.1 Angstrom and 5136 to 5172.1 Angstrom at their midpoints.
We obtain -3.49 Angstrom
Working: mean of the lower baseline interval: 84.7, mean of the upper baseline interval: 79.1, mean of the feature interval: 85.9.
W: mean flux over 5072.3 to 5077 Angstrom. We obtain 80.8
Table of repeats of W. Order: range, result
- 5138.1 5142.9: 83.1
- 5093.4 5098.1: 99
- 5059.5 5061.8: 89.3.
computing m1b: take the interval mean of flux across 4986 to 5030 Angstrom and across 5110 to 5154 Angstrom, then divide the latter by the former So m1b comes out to 1.04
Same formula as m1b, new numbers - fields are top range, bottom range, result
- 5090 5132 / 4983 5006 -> 1.10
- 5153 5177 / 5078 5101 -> 0.87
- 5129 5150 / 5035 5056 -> 0.93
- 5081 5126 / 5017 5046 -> 1.11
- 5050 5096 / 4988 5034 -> 1.05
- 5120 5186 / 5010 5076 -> 0.96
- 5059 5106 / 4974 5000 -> 1.05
